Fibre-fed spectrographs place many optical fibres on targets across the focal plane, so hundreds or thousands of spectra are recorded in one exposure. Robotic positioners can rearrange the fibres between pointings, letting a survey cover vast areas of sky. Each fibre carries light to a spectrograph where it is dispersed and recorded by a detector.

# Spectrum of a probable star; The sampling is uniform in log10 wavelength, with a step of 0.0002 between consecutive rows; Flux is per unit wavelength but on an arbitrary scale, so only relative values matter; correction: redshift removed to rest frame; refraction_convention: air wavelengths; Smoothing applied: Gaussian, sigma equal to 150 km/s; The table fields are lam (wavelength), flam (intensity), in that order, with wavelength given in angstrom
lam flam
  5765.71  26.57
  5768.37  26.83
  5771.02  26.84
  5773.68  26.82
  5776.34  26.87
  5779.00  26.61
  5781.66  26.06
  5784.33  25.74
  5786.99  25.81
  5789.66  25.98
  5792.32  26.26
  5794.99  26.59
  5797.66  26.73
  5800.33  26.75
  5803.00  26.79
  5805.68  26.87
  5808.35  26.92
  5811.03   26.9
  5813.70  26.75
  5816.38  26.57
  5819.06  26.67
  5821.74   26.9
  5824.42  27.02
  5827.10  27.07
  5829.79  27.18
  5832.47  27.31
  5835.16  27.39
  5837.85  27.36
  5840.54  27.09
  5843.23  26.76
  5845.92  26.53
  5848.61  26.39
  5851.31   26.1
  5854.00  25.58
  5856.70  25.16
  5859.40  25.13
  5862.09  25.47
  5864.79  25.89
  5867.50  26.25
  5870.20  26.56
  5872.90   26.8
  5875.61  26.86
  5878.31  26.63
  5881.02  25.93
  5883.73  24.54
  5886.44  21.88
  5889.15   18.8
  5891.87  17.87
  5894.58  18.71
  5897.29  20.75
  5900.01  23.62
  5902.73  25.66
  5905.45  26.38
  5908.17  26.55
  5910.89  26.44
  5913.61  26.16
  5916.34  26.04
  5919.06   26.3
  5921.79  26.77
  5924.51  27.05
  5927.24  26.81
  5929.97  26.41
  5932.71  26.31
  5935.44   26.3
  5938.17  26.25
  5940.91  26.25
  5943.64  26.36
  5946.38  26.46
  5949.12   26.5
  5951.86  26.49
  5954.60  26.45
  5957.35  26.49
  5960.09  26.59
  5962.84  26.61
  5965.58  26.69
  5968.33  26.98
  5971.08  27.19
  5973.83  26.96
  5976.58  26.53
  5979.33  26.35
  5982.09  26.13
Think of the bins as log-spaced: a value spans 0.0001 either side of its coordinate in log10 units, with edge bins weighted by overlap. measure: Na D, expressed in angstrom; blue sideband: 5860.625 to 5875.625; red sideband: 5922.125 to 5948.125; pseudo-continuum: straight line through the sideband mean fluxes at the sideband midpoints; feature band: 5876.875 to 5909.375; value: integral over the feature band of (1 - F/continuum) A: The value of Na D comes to 4.0 angstrom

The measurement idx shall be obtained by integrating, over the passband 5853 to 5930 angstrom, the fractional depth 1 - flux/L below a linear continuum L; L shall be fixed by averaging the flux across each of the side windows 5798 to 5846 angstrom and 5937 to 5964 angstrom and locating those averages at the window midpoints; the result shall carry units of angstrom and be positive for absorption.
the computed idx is 5.1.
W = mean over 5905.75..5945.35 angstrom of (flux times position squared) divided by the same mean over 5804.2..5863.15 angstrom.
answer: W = 1.03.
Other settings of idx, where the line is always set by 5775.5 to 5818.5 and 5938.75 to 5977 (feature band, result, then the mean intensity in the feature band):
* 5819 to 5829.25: -0.2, 27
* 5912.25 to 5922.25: 0.1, 26.3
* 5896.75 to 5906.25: 0.8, 24.2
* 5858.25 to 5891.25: 2.1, 24.9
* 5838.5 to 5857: 0.1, 26.3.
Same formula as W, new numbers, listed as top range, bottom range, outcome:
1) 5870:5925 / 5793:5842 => 0.94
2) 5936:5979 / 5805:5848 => 1.03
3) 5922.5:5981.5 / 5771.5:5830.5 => 1.05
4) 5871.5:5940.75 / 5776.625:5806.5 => 0.98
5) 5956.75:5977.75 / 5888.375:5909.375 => 1.23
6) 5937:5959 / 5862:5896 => 1.13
